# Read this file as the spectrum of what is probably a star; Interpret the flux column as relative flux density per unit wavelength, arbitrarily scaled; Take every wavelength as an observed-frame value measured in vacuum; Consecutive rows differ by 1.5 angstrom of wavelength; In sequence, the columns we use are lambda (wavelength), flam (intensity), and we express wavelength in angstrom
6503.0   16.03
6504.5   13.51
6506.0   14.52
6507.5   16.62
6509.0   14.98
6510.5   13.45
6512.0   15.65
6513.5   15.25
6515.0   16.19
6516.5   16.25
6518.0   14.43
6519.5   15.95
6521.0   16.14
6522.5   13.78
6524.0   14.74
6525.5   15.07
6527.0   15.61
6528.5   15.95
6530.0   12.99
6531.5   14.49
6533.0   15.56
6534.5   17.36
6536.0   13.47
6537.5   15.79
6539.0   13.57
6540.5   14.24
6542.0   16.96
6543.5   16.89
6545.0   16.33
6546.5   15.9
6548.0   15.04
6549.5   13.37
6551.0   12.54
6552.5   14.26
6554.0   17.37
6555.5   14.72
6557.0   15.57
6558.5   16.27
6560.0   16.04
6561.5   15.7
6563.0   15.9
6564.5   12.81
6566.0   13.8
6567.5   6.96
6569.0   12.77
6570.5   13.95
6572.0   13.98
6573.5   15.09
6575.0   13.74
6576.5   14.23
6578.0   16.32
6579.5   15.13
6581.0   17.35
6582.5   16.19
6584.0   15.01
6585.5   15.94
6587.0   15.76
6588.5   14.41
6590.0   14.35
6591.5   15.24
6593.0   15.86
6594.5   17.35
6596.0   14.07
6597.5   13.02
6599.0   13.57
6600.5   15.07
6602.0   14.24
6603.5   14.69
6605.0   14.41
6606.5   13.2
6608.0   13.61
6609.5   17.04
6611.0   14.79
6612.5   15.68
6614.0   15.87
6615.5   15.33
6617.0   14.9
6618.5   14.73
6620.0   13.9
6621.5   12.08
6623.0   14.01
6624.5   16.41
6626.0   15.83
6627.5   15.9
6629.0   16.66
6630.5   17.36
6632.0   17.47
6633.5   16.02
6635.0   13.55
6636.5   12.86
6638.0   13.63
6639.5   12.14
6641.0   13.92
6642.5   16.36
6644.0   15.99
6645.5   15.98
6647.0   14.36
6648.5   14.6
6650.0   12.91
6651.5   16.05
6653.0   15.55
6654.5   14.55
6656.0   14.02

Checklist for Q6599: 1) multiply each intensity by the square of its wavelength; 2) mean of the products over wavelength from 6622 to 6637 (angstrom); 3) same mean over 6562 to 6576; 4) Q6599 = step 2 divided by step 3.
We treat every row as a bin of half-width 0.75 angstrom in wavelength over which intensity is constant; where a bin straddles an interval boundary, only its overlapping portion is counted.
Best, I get 1.20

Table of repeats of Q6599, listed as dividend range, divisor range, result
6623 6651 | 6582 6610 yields 1.03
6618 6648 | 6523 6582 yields 1.03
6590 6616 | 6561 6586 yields 1.04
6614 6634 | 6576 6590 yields 1.01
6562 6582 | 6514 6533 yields 0.94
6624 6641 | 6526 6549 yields 1.02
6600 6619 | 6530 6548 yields 0.99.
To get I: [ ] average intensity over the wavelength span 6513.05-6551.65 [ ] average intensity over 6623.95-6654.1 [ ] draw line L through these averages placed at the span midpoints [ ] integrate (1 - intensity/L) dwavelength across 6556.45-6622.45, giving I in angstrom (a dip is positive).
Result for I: 2.1 angstrom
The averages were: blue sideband 15.2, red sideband 15.2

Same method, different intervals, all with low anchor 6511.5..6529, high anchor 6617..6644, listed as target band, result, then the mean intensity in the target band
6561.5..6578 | 1.8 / 13.6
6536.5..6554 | 0.3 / 15.1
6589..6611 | 0.5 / 14.7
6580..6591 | -0.3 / 15.6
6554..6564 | -0.3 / 15.8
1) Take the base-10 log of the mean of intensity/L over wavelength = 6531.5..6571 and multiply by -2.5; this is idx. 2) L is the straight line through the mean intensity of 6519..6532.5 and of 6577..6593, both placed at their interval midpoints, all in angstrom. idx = 0.03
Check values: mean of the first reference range 15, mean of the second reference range 15.6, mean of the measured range 14.7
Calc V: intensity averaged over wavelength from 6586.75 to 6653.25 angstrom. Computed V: 14.9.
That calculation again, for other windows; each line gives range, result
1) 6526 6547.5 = 15.4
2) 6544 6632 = 14.9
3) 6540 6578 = 14.6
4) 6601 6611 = 14.6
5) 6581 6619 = 15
